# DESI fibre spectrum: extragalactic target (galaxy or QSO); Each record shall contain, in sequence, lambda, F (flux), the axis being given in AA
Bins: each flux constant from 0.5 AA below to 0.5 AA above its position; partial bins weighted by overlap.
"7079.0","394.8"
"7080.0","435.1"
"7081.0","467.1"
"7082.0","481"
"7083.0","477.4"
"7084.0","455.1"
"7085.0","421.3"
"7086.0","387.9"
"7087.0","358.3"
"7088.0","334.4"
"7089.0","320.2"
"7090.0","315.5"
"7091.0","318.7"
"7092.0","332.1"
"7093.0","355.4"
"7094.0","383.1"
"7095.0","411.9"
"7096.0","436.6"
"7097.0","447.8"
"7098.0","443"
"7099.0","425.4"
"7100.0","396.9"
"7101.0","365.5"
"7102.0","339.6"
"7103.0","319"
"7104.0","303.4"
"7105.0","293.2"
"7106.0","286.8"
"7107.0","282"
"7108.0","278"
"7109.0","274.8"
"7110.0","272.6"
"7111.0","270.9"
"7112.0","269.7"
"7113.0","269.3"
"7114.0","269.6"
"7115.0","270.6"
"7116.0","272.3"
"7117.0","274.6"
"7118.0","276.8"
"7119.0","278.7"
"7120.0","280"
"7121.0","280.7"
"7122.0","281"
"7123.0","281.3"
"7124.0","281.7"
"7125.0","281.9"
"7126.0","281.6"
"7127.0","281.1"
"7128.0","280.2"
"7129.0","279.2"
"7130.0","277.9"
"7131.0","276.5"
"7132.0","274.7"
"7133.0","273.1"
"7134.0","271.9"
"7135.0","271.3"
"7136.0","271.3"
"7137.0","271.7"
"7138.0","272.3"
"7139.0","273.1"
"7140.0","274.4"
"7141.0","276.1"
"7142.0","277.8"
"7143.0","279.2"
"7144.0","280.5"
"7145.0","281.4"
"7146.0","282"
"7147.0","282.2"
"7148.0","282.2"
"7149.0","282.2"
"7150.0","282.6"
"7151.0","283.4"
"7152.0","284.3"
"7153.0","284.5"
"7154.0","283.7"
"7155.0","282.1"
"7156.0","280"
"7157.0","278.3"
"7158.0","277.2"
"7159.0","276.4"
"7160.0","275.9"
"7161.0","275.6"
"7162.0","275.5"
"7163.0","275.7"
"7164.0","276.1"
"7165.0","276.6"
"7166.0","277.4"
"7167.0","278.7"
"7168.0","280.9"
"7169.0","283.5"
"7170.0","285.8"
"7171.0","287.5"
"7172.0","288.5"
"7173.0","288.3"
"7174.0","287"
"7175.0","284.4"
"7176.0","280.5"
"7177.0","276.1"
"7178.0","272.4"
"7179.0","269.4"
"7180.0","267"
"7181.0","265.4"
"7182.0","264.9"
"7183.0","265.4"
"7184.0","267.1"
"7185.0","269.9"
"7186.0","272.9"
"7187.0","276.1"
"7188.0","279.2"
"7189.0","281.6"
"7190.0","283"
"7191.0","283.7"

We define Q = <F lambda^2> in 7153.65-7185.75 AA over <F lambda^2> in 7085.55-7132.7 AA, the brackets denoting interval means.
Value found 0.9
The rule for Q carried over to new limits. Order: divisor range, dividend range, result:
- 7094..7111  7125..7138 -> 0.80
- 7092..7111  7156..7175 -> 0.82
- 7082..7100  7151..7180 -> 0.73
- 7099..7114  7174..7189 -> 0.92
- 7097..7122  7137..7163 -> 0.92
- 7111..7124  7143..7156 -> 1.03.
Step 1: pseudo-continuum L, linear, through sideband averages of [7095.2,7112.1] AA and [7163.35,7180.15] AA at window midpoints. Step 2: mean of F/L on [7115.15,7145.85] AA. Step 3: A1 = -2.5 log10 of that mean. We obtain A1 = 0.14 mag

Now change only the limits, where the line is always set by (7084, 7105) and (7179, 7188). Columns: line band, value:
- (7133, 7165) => 0.11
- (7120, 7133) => 0.19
